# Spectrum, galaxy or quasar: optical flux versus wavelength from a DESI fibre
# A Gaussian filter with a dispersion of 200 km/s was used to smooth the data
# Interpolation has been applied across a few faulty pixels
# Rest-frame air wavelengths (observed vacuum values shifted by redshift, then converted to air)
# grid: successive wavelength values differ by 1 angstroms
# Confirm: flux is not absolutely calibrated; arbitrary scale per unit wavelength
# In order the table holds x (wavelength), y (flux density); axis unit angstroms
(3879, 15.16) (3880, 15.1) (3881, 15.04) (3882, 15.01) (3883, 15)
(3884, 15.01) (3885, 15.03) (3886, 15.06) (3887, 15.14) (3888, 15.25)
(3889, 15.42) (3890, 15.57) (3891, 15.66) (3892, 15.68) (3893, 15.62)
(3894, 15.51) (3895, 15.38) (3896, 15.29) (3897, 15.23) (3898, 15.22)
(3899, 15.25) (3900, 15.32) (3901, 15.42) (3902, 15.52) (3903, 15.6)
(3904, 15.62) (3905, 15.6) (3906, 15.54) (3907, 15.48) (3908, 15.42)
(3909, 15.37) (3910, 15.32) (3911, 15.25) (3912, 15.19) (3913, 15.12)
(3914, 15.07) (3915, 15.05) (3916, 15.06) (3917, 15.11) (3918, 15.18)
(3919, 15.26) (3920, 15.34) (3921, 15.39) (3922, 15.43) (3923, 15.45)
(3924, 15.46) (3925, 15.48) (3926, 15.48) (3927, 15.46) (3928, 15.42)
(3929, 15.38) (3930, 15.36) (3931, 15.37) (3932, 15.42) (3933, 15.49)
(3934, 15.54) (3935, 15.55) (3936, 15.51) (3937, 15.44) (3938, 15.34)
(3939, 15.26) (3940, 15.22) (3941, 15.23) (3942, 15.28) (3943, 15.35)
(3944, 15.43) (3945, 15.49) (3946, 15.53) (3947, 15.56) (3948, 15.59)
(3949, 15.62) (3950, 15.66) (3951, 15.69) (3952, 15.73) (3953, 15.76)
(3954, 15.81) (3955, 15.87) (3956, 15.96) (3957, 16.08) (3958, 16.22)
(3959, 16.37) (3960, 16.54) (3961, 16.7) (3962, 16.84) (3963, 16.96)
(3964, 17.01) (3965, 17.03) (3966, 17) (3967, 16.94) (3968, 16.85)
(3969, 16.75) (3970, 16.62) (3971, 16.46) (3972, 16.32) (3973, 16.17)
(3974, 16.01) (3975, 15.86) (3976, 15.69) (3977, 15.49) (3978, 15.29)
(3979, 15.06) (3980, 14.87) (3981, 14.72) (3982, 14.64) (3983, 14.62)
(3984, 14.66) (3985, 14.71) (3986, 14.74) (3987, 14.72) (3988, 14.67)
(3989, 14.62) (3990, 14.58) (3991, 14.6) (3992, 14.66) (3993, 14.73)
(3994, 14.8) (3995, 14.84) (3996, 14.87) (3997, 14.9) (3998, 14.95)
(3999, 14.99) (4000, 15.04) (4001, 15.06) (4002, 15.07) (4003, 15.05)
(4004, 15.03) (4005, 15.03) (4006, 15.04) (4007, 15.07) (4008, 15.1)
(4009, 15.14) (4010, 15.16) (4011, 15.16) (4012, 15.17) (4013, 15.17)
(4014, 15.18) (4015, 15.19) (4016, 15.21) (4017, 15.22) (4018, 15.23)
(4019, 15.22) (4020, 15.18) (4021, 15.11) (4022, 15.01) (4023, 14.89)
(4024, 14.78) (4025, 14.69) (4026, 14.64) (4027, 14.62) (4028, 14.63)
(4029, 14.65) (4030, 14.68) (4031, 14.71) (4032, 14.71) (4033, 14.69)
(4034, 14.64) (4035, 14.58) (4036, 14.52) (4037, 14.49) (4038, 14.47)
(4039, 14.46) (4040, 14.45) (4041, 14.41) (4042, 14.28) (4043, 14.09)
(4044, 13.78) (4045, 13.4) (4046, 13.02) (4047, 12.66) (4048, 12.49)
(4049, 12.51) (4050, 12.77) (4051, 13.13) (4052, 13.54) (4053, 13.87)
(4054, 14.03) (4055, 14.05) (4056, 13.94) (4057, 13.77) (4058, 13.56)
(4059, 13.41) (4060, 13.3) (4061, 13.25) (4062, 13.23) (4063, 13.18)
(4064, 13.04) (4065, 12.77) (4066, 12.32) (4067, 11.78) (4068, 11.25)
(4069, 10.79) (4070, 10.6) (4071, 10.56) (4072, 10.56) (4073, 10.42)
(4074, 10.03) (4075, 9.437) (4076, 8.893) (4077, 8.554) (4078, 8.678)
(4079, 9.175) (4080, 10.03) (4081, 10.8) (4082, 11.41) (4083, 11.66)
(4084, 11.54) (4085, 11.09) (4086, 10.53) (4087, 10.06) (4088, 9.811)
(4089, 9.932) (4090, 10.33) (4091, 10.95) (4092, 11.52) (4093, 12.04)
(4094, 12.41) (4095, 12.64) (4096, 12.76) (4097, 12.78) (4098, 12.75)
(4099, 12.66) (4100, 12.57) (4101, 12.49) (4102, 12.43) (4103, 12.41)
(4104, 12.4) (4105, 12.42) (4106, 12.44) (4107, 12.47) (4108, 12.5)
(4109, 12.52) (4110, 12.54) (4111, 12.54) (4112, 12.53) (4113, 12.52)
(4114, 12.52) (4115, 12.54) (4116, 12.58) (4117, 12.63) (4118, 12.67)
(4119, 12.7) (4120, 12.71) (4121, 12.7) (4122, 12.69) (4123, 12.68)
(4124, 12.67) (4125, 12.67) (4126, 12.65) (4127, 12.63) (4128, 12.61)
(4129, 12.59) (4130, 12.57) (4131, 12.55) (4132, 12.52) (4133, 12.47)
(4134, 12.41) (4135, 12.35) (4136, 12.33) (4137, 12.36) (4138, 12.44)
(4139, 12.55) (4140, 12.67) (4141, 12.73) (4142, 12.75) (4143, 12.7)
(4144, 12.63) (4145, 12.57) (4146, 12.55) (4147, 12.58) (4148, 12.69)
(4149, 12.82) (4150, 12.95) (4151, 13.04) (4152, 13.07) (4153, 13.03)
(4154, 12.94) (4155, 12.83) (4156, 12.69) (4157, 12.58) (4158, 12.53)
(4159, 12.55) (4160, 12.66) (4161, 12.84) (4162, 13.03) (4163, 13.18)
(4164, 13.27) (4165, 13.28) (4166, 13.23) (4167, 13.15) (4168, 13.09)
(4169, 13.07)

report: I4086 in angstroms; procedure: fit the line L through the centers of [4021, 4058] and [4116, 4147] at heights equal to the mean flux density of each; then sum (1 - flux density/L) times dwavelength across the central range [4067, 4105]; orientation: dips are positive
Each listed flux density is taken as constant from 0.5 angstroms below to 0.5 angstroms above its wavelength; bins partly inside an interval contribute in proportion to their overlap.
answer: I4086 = 6.4 angstroms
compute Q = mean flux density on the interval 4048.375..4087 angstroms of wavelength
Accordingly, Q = 11.8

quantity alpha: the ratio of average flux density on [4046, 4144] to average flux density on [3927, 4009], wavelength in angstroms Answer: 0.78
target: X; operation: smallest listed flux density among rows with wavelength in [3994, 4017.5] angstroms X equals 14.8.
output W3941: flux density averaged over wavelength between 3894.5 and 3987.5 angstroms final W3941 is 15.6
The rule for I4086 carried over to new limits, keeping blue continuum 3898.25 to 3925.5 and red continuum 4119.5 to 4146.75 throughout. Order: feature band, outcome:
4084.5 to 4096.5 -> 1.77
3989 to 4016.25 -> -1.48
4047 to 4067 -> 0.46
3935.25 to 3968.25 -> -2.48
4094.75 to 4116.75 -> 0.64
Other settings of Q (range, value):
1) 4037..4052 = 13.6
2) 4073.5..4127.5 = 11.7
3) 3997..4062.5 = 14.4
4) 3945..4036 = 15.4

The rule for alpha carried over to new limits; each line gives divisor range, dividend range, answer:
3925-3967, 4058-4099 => 0.72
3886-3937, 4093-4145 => 0.82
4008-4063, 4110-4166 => 0.89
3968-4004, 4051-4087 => 0.77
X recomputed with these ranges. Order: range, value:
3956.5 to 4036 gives 14.52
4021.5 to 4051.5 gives 12.49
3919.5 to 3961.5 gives 15.22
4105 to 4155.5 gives 12.33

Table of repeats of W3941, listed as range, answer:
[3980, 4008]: 14.8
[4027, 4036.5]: 14.6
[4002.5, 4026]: 15.1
